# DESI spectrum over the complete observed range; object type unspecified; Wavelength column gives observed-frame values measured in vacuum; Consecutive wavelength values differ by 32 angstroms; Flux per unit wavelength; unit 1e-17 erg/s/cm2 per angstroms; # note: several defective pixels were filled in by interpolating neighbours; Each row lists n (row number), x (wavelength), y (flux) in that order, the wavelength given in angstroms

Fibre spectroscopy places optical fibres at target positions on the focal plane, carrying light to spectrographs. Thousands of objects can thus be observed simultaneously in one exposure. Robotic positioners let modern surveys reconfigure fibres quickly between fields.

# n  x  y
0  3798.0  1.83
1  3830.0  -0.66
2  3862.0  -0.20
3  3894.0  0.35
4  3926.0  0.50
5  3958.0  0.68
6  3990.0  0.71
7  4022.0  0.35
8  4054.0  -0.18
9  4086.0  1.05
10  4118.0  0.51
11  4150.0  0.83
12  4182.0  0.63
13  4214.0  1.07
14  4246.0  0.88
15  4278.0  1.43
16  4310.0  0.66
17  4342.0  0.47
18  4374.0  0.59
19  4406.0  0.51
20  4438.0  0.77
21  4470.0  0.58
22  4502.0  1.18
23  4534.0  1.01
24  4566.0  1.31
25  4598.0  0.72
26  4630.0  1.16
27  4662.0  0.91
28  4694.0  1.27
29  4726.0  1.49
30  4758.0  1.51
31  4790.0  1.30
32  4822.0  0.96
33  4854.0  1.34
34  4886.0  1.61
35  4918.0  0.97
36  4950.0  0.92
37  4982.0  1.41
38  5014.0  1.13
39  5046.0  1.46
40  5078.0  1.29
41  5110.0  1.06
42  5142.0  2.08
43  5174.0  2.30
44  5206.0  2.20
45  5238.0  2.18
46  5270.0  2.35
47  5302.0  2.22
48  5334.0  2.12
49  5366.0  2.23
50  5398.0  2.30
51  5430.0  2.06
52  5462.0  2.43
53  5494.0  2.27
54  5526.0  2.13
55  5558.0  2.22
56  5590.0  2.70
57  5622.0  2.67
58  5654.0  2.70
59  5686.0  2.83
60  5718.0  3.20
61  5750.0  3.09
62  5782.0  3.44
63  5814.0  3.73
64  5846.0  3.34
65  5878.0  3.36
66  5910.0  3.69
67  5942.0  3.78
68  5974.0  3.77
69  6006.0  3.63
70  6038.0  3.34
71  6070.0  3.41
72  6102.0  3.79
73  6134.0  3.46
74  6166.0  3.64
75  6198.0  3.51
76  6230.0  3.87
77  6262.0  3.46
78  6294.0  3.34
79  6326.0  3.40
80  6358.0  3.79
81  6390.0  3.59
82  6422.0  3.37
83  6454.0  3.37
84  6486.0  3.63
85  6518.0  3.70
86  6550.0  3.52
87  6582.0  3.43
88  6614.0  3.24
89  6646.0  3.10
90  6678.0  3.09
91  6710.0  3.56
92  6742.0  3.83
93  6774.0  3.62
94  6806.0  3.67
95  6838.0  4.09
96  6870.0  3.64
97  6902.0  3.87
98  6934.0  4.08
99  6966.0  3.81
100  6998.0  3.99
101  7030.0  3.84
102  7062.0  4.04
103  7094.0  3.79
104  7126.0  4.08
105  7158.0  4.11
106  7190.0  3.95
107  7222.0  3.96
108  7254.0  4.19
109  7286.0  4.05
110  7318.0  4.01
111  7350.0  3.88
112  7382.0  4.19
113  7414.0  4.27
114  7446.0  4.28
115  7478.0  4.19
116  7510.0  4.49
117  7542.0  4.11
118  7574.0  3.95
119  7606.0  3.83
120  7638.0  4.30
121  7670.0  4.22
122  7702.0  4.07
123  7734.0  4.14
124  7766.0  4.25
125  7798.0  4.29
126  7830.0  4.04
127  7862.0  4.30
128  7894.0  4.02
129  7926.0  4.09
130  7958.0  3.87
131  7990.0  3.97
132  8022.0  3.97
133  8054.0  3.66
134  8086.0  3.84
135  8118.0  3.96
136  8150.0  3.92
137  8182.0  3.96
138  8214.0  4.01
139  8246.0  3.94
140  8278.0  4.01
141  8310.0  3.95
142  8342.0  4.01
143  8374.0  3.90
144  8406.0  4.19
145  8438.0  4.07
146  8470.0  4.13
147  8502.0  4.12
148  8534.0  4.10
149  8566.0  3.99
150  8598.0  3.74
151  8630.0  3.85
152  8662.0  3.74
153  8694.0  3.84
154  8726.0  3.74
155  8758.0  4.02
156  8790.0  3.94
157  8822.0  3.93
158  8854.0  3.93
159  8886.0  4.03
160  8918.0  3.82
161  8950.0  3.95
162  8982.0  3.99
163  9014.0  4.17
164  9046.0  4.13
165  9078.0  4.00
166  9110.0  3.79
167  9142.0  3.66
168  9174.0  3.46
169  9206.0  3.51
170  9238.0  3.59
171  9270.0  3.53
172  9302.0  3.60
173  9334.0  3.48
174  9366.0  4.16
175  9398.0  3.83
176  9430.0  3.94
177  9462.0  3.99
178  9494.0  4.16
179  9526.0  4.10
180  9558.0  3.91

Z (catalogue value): 0.29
